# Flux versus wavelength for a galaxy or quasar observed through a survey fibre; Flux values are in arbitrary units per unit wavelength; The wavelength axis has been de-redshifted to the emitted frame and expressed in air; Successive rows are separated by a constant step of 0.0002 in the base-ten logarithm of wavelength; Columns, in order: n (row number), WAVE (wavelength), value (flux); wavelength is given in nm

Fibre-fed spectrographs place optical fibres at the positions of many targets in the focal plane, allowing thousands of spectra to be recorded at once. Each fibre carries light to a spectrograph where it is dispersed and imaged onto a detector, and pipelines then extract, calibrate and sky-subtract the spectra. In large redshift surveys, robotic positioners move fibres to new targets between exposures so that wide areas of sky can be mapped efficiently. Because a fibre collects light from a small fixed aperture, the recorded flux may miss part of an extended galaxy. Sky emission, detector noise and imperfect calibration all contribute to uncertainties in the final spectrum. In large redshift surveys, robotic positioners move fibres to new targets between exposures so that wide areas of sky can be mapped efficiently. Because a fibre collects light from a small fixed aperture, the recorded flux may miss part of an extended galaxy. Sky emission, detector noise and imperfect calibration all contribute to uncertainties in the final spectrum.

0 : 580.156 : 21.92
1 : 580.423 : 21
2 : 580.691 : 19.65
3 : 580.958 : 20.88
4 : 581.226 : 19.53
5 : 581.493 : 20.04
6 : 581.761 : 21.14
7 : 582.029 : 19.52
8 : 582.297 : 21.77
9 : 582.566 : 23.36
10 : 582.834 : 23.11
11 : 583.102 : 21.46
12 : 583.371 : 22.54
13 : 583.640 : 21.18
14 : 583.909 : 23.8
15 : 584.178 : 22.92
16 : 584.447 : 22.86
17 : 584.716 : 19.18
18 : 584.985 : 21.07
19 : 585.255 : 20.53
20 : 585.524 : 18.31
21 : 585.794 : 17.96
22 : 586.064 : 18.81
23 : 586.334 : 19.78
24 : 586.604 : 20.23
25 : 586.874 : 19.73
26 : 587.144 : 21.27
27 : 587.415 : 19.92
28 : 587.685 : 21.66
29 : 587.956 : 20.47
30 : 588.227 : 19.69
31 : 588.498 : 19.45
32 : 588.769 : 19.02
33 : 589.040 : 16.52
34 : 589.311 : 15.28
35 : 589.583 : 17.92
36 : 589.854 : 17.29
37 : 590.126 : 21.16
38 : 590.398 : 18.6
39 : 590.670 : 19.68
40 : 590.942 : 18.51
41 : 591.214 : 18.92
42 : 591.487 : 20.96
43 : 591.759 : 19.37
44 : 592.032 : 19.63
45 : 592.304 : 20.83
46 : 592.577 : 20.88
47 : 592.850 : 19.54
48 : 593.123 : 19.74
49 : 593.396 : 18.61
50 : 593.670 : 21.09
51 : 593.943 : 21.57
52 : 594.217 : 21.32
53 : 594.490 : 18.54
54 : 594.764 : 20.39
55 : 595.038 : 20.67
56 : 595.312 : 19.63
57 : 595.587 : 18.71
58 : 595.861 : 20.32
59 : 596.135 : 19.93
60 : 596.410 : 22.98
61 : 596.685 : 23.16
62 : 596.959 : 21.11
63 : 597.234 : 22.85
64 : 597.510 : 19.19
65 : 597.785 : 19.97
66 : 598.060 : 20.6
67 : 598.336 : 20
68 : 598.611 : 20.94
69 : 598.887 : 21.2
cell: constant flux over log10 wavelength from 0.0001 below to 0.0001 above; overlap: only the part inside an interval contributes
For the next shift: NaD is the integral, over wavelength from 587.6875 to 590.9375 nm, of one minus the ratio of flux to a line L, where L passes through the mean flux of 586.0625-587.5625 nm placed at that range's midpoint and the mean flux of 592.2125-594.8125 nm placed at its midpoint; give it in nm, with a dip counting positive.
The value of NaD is 0.222 nm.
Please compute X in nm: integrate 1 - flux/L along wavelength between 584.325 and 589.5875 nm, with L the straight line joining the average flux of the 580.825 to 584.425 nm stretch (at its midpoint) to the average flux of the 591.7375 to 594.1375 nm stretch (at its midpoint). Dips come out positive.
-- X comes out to 0.39 nm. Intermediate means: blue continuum 21.7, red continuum 20.2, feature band 19.5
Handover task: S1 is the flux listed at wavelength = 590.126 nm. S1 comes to 21.16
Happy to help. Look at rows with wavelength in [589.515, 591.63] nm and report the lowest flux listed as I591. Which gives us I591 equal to 17.29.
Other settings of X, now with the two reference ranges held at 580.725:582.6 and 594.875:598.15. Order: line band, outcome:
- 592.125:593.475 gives 0.05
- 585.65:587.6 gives 0.09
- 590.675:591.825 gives 0.07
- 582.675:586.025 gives -0.08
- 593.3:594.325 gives 0.00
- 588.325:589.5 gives 0.17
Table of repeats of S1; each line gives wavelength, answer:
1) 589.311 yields 15.28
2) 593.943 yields 21.57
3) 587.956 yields 20.47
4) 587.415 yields 19.92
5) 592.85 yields 19.54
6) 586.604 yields 20.23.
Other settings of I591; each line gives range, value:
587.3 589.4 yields 15.28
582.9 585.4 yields 19.18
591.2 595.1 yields 18.54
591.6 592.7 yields 19.37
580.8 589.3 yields 16.52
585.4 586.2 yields 17.96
